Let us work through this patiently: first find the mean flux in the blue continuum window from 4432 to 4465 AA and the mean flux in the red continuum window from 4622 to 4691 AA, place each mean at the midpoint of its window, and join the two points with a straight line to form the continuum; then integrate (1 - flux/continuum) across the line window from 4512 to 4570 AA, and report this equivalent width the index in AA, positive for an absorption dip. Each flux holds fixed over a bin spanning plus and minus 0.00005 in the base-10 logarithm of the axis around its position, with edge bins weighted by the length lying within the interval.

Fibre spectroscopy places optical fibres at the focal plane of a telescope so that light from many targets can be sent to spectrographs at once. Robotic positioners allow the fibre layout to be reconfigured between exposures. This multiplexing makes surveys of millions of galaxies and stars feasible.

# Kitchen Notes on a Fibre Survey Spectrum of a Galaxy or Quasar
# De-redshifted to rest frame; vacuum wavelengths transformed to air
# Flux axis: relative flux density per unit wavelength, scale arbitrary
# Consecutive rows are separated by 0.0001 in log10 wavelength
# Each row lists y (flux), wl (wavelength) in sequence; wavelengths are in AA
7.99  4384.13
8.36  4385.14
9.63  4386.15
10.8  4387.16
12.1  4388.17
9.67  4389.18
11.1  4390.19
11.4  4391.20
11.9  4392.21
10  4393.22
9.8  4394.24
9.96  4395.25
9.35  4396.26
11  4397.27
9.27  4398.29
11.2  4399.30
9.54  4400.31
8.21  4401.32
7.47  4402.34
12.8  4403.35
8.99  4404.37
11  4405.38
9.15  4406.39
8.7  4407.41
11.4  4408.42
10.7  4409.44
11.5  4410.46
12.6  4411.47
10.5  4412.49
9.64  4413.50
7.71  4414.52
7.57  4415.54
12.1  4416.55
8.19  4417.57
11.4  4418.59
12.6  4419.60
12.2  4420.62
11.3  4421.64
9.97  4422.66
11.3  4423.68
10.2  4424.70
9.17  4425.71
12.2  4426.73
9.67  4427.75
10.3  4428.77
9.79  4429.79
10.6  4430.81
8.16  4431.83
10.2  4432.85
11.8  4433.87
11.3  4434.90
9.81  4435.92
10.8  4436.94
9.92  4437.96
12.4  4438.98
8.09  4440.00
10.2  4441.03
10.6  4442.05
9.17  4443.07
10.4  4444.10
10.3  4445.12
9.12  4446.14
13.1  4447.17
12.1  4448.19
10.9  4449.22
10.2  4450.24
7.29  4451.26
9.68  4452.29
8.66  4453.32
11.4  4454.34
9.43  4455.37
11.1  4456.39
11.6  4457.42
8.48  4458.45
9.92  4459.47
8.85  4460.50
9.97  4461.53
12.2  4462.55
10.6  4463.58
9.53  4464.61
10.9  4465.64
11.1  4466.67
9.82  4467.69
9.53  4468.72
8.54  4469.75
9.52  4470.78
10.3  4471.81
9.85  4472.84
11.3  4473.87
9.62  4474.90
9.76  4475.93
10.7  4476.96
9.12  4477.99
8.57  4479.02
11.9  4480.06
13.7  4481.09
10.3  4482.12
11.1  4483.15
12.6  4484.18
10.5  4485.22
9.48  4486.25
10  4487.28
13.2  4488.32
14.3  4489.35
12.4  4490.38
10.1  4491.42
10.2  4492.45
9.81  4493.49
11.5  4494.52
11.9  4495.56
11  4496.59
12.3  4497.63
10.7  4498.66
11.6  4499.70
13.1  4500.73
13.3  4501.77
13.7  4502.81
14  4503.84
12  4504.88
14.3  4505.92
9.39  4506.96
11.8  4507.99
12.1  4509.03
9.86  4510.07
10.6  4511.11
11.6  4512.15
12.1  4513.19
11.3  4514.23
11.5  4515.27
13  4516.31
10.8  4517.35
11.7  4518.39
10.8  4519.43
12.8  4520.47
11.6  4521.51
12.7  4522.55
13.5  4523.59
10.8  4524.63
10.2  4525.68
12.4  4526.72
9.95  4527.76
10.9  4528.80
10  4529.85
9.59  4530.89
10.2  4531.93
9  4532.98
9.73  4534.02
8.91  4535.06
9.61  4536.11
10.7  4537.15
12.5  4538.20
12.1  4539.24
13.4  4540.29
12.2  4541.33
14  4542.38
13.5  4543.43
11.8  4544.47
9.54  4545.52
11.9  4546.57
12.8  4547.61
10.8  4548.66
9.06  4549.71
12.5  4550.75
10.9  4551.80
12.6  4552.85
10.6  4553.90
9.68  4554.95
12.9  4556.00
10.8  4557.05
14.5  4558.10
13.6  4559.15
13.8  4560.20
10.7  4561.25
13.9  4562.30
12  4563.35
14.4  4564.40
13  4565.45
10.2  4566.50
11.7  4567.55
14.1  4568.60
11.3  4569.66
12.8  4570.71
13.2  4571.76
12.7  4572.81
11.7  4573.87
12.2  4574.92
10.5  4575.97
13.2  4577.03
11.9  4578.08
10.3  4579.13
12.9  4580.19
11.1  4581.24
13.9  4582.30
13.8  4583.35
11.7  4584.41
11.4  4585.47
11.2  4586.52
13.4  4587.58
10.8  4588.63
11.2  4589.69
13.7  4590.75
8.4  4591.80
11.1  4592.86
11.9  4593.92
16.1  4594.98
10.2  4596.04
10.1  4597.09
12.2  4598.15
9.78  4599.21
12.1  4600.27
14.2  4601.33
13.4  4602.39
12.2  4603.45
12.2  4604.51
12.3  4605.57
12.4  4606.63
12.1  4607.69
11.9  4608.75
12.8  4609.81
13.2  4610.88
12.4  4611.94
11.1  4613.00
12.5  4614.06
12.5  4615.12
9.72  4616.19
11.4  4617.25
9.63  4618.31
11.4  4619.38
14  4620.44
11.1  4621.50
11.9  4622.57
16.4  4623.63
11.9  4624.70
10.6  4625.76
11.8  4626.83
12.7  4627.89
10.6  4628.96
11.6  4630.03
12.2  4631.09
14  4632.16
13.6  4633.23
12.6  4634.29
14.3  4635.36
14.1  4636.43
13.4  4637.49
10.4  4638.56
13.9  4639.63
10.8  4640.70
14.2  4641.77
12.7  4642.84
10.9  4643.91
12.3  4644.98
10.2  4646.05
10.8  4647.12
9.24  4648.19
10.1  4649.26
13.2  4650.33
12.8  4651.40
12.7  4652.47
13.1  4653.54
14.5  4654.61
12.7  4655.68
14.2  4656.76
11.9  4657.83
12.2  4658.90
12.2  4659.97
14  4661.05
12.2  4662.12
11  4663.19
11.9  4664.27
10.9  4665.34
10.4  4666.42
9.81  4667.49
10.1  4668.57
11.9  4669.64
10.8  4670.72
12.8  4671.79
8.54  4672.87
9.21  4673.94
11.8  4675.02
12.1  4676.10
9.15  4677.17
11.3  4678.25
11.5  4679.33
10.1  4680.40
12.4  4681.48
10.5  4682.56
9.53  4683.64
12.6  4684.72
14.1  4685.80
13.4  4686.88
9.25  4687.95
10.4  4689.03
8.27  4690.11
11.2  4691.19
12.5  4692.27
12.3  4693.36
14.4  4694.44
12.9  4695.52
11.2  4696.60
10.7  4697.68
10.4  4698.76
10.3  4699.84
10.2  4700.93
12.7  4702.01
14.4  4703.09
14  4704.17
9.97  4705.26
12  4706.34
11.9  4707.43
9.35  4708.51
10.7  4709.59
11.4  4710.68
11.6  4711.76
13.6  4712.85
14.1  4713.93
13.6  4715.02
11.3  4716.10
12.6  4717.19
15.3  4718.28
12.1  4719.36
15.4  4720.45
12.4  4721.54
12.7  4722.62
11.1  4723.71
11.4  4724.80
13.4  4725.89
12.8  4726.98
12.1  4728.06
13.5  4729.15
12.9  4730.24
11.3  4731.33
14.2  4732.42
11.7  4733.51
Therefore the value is -3.7 AA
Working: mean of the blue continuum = 10.3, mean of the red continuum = 11.8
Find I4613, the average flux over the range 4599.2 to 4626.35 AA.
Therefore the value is 12.2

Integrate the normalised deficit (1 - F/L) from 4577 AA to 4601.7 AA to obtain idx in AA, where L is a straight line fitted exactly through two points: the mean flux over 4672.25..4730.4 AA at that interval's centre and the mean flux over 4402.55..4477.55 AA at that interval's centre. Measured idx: -1.6 AA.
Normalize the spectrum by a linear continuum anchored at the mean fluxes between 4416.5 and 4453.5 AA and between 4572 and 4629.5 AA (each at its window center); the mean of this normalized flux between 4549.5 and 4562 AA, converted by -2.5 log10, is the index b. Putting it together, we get -0.031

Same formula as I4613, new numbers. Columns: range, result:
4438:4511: 10.8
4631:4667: 12.3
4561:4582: 12.2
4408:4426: 10.6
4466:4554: 11.3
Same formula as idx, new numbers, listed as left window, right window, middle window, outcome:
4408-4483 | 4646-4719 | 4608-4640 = -2.7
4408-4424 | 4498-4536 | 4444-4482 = 2.6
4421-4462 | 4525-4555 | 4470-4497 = -0.6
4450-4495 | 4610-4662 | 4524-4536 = 1.0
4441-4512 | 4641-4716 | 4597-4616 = -1.4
